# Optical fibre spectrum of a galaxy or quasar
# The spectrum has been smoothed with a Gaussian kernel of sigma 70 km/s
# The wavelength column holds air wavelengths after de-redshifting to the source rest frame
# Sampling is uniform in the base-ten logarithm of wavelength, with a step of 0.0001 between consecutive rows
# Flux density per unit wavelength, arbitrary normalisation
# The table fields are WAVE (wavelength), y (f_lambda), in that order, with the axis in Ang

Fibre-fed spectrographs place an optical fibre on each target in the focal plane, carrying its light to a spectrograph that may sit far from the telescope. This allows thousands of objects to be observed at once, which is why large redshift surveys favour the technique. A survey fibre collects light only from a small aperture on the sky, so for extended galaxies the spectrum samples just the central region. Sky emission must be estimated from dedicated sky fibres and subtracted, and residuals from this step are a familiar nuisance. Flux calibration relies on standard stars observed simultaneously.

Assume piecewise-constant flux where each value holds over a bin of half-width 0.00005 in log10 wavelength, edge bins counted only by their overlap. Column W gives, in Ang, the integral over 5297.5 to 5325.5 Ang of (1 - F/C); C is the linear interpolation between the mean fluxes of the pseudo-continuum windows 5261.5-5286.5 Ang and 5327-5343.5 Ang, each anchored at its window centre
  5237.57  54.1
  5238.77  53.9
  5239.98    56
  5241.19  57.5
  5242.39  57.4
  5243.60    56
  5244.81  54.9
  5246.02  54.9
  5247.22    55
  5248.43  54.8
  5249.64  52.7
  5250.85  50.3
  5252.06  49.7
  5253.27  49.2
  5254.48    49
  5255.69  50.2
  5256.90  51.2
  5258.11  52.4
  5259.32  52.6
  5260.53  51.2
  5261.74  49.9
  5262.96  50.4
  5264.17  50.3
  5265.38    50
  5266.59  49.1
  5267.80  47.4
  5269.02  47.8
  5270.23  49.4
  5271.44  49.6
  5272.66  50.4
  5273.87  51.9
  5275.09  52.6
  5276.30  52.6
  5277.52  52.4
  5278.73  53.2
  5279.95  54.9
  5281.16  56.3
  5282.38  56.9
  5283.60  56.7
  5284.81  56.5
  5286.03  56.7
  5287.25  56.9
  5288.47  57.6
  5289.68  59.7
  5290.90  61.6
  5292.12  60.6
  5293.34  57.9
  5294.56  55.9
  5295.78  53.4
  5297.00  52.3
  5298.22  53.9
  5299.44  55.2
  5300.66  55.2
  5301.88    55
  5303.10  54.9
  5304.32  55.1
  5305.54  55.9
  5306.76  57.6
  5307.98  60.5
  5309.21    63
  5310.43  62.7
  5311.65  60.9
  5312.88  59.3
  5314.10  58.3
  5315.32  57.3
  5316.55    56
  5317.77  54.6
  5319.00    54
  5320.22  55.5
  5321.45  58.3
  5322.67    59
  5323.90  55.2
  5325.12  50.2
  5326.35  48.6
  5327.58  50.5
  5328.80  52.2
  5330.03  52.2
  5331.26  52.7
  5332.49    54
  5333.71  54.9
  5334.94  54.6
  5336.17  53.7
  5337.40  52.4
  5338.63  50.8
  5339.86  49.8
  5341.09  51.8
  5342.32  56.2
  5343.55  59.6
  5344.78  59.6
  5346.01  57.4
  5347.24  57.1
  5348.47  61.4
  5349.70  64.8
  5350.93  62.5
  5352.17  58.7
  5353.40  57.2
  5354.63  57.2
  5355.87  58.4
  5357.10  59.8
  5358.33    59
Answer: -2.2 Ang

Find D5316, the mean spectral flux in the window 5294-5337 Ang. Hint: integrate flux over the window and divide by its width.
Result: 55.5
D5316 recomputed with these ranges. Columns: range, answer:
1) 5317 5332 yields 53.6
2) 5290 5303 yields 56.1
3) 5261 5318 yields 55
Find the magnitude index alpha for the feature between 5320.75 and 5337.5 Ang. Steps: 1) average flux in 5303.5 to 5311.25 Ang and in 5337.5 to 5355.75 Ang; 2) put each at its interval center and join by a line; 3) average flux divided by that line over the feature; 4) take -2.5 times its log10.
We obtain 0.09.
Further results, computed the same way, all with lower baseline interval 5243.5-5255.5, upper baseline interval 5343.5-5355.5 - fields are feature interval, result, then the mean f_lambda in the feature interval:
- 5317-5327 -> 0.06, 54.4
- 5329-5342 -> 0.11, 52.7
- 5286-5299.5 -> -0.03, 56.9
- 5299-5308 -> 0.01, 56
